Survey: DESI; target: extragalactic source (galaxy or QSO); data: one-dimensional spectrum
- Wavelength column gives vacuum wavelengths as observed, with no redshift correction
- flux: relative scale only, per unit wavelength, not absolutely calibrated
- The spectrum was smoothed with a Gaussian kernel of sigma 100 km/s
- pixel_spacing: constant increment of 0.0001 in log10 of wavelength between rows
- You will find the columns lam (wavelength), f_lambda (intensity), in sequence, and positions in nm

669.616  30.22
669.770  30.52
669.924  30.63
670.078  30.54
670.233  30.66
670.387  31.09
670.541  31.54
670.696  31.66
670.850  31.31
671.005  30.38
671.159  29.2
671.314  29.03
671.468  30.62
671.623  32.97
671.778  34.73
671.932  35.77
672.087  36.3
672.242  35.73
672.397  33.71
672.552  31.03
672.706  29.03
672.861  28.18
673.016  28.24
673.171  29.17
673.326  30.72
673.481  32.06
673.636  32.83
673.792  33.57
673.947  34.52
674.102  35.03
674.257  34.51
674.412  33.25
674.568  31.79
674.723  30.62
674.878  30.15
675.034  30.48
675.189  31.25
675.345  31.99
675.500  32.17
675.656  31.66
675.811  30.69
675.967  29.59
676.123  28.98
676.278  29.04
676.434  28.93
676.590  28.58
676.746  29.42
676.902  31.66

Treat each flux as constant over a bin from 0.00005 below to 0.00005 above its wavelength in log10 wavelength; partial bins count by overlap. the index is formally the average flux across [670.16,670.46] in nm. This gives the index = 30.9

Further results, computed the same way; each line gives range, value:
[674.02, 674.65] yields 33.6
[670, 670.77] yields 31.1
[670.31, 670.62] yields 31.3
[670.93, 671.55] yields 29.8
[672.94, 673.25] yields 28.7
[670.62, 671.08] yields 31.1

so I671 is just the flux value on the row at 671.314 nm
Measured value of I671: 29.03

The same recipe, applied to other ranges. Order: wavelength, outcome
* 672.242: 35.73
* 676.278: 29.04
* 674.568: 31.79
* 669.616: 30.22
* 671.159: 29.2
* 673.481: 32.06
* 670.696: 31.66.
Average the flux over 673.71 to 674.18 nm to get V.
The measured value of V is 34.3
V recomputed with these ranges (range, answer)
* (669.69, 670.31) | 30.6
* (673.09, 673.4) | 29.9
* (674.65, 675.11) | 30.4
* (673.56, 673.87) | 33.1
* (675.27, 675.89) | 31.6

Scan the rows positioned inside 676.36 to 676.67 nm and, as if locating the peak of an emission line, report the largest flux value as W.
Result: 28.93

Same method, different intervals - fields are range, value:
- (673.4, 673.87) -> 33.57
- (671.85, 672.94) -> 36.3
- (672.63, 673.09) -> 29.03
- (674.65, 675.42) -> 31.99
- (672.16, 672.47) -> 35.73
